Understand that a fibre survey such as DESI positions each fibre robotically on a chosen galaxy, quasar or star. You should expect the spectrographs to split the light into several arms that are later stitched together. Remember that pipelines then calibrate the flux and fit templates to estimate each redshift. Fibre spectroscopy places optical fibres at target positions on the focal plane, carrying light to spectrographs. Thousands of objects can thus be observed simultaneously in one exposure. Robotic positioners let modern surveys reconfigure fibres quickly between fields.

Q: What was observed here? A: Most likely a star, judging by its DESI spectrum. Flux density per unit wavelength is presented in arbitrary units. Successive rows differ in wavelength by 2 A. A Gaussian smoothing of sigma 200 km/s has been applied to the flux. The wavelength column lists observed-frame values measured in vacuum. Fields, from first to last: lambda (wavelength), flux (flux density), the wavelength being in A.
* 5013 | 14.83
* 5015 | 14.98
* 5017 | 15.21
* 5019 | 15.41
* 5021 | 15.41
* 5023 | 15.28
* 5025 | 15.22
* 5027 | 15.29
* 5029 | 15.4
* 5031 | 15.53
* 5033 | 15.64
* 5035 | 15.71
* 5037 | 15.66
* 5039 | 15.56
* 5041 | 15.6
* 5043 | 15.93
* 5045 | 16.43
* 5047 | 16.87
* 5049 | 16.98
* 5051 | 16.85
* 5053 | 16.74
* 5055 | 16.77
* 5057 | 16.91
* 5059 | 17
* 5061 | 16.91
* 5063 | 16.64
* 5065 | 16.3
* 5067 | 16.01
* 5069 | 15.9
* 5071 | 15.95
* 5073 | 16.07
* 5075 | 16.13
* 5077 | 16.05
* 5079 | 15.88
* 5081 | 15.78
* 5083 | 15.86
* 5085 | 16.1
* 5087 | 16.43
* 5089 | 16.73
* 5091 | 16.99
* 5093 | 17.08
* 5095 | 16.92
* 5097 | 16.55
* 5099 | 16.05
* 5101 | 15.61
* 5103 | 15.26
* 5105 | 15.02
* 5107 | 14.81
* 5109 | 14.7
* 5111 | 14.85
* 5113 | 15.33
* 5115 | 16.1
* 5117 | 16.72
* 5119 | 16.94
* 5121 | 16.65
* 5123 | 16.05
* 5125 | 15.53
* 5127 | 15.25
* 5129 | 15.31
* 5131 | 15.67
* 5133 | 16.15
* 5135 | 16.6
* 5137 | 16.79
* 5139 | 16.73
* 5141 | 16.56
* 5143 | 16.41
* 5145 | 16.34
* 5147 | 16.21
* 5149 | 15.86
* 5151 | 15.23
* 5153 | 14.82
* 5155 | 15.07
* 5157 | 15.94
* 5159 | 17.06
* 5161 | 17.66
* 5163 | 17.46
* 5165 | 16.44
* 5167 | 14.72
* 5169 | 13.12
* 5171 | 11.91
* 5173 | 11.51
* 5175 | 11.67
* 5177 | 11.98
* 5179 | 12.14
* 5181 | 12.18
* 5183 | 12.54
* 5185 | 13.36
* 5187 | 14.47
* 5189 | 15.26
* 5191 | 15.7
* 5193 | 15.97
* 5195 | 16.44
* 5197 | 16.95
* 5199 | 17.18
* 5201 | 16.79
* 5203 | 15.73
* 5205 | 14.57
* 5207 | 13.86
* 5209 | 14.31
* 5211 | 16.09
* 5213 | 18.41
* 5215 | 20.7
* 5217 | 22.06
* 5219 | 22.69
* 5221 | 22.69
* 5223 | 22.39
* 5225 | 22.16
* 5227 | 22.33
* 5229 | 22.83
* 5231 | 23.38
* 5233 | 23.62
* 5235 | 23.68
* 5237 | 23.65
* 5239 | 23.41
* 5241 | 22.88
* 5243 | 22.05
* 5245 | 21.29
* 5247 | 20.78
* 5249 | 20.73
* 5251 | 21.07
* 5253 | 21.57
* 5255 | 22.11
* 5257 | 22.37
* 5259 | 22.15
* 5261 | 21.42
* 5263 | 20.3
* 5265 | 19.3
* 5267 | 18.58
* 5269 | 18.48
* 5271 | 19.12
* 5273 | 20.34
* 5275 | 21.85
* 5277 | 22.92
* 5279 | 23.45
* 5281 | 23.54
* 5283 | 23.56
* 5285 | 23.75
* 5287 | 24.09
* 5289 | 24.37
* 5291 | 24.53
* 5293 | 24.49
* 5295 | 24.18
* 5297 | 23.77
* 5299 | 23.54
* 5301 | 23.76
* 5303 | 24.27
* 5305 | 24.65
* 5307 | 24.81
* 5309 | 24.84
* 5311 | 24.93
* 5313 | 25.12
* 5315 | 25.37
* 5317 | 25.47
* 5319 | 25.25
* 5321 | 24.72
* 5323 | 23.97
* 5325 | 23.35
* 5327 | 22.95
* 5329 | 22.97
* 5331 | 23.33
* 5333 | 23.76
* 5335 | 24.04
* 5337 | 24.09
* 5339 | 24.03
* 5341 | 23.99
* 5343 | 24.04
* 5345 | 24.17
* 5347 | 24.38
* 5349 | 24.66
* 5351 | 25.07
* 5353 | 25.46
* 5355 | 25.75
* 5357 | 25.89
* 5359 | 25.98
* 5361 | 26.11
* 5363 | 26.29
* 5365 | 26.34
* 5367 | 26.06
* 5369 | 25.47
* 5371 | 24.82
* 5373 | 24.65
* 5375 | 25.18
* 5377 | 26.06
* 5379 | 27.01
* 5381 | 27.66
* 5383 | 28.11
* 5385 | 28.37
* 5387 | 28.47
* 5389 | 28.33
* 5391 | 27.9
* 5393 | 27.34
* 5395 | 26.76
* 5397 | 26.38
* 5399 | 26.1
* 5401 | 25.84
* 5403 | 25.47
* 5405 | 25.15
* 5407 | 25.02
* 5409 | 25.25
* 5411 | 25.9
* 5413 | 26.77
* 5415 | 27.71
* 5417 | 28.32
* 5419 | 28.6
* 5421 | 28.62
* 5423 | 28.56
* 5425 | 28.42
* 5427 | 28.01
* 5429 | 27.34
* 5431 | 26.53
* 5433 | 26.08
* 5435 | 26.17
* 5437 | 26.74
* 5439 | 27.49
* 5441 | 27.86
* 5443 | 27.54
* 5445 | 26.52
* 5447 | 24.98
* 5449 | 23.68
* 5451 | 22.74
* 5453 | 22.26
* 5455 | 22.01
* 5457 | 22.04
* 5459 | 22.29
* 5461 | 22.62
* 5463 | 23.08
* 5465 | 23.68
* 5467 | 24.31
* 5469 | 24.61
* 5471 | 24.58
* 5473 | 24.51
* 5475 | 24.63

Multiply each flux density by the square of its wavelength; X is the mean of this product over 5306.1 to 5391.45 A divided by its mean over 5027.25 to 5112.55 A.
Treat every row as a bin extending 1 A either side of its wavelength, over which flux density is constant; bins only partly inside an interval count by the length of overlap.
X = 1.8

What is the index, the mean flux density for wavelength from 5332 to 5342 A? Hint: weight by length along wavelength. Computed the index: 24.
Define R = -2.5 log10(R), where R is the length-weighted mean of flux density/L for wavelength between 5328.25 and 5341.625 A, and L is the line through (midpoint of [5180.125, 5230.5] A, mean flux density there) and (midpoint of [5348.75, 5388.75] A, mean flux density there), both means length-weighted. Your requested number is 0.03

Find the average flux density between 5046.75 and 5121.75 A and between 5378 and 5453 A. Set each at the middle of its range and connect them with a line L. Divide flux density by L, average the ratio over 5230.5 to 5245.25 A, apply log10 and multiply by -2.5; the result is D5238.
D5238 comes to -0.10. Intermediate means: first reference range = 16.2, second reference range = 26.8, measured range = 23.1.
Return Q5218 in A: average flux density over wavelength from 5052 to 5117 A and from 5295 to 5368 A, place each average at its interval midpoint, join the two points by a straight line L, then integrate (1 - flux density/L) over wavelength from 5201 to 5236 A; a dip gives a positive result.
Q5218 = 1.34 A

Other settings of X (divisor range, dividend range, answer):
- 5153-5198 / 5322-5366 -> 1.80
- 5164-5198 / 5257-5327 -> 1.74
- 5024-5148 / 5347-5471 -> 1.82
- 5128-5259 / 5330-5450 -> 1.59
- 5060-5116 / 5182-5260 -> 1.28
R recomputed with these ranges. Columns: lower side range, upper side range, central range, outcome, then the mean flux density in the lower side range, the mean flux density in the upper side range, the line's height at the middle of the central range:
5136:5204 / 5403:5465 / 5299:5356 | -0.14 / 15.1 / 25.8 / 21.5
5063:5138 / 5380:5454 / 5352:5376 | -0.03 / 16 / 26.7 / 24.9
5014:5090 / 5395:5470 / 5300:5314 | -0.10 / 16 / 25.7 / 22.5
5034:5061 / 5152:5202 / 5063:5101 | -0.02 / 16.4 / 14.7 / 16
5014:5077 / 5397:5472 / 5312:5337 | -0.06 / 16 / 25.7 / 22.9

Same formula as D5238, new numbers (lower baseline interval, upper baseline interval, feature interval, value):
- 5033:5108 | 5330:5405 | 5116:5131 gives 0.12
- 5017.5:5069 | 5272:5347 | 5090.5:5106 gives 0.10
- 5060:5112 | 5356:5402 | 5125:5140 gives 0.11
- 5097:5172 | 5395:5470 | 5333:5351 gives -0.07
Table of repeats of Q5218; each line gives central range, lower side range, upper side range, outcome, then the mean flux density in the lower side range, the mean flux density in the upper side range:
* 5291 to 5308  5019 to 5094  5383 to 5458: -0.9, 16.1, 26.4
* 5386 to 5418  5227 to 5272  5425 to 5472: -3.3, 21.6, 25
